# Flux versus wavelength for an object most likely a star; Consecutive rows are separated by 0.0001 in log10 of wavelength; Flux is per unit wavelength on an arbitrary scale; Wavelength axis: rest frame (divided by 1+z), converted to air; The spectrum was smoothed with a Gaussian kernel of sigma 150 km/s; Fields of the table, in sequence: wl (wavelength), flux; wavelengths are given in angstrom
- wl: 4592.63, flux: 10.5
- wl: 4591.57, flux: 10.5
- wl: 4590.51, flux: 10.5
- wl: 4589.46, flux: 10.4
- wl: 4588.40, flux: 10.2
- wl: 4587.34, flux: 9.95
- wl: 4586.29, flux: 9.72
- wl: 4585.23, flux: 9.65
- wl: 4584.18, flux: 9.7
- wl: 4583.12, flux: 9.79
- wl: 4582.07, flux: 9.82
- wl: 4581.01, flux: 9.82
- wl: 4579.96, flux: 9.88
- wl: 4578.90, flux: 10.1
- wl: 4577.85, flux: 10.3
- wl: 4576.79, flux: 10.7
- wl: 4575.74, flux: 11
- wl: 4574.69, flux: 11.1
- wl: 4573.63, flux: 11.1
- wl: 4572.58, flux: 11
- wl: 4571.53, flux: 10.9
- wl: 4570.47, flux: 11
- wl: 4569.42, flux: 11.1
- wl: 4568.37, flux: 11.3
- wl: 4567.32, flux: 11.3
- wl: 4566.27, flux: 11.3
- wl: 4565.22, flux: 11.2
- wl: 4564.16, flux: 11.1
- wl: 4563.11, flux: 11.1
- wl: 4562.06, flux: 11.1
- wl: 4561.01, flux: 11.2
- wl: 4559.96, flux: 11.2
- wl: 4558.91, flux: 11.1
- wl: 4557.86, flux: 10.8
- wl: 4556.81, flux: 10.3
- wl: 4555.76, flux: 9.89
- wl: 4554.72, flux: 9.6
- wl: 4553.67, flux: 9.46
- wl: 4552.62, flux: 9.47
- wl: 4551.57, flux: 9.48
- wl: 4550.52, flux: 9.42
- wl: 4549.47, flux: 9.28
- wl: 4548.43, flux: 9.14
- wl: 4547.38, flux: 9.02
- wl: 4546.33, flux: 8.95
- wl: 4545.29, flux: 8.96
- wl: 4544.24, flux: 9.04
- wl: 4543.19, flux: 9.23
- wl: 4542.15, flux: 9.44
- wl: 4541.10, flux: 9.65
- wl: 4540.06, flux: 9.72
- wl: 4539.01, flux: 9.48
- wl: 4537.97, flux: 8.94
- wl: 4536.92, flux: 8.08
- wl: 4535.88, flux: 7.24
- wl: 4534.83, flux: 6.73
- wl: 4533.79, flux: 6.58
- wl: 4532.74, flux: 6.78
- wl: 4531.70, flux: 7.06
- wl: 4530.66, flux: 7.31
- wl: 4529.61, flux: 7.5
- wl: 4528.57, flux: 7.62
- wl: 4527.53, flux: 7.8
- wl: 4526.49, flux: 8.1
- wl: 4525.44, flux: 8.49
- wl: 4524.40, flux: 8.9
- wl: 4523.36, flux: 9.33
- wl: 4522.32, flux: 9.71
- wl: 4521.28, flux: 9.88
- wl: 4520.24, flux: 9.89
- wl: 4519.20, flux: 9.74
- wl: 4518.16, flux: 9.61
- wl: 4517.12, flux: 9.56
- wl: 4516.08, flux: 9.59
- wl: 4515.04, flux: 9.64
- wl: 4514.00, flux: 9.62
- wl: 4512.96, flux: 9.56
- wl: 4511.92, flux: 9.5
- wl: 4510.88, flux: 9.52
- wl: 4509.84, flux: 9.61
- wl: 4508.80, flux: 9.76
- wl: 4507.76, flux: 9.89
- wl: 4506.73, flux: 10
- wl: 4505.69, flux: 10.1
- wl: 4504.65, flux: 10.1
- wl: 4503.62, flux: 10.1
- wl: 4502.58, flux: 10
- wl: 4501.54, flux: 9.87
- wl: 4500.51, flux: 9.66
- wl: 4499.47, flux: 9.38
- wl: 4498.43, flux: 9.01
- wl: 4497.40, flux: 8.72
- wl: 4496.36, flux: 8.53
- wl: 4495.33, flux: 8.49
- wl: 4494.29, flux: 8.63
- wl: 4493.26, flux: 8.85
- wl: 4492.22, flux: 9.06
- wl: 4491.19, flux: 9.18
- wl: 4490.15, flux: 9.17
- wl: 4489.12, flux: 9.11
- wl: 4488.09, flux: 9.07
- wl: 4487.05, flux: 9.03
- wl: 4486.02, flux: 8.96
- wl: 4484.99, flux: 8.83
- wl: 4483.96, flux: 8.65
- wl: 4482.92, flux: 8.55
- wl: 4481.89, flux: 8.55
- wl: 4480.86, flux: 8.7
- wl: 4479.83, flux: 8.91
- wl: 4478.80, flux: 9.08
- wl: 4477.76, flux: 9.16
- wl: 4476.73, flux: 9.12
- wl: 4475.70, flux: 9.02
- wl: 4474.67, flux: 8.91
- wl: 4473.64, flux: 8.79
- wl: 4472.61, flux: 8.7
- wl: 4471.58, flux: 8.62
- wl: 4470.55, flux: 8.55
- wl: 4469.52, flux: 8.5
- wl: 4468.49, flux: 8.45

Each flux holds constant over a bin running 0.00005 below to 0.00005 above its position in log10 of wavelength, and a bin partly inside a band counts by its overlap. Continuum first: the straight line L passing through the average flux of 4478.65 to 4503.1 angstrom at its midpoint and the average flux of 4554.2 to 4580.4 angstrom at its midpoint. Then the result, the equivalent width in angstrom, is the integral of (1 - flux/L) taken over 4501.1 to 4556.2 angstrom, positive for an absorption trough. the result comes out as 4.5 angstrom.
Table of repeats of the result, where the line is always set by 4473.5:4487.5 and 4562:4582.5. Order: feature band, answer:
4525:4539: 3.29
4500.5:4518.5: -0.53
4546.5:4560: 0.81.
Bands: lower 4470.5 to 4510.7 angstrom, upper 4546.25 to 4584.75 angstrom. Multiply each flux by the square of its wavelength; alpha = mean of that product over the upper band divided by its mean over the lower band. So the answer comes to 1.17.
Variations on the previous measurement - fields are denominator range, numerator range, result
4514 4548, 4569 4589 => 1.22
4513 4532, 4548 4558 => 1.10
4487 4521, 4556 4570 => 1.20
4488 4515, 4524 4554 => 0.92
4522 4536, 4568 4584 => 1.39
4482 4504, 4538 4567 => 1.13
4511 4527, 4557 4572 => 1.20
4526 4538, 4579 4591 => 1.37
